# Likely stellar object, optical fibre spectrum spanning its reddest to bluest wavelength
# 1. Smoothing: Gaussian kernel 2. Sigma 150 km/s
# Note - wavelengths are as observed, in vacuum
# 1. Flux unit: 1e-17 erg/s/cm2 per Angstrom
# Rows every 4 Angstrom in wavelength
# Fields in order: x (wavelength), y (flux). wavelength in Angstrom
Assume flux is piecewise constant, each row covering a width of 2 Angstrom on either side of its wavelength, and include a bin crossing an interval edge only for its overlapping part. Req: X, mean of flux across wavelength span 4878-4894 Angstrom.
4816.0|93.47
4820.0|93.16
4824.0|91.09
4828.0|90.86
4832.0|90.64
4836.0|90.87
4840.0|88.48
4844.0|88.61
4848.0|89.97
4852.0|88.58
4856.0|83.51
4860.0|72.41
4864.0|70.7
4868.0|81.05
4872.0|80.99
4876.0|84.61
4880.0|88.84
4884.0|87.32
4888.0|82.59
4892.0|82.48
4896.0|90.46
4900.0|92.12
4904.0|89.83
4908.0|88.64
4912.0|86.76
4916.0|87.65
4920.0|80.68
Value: 85.3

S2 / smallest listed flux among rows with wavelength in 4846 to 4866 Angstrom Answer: 70.7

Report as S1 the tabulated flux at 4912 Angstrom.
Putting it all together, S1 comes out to 86.76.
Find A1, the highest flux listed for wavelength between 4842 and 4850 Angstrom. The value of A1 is 89.97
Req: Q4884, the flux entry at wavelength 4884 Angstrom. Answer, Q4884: 87.32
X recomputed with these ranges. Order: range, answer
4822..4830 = 91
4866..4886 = 84.6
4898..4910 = 90.2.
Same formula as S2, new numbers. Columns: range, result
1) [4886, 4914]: 82.48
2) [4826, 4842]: 88.48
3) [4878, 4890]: 82.59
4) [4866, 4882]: 80.99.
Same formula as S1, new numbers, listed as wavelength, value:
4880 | 88.84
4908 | 88.64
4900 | 92.12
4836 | 90.87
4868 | 81.05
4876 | 84.61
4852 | 88.58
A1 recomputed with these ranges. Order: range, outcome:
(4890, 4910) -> 92.12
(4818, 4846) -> 93.16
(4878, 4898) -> 90.46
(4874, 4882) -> 88.84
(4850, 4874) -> 88.58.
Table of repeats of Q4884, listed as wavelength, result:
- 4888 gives 82.59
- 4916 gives 87.65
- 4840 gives 88.48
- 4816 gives 93.47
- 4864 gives 70.7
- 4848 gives 89.97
